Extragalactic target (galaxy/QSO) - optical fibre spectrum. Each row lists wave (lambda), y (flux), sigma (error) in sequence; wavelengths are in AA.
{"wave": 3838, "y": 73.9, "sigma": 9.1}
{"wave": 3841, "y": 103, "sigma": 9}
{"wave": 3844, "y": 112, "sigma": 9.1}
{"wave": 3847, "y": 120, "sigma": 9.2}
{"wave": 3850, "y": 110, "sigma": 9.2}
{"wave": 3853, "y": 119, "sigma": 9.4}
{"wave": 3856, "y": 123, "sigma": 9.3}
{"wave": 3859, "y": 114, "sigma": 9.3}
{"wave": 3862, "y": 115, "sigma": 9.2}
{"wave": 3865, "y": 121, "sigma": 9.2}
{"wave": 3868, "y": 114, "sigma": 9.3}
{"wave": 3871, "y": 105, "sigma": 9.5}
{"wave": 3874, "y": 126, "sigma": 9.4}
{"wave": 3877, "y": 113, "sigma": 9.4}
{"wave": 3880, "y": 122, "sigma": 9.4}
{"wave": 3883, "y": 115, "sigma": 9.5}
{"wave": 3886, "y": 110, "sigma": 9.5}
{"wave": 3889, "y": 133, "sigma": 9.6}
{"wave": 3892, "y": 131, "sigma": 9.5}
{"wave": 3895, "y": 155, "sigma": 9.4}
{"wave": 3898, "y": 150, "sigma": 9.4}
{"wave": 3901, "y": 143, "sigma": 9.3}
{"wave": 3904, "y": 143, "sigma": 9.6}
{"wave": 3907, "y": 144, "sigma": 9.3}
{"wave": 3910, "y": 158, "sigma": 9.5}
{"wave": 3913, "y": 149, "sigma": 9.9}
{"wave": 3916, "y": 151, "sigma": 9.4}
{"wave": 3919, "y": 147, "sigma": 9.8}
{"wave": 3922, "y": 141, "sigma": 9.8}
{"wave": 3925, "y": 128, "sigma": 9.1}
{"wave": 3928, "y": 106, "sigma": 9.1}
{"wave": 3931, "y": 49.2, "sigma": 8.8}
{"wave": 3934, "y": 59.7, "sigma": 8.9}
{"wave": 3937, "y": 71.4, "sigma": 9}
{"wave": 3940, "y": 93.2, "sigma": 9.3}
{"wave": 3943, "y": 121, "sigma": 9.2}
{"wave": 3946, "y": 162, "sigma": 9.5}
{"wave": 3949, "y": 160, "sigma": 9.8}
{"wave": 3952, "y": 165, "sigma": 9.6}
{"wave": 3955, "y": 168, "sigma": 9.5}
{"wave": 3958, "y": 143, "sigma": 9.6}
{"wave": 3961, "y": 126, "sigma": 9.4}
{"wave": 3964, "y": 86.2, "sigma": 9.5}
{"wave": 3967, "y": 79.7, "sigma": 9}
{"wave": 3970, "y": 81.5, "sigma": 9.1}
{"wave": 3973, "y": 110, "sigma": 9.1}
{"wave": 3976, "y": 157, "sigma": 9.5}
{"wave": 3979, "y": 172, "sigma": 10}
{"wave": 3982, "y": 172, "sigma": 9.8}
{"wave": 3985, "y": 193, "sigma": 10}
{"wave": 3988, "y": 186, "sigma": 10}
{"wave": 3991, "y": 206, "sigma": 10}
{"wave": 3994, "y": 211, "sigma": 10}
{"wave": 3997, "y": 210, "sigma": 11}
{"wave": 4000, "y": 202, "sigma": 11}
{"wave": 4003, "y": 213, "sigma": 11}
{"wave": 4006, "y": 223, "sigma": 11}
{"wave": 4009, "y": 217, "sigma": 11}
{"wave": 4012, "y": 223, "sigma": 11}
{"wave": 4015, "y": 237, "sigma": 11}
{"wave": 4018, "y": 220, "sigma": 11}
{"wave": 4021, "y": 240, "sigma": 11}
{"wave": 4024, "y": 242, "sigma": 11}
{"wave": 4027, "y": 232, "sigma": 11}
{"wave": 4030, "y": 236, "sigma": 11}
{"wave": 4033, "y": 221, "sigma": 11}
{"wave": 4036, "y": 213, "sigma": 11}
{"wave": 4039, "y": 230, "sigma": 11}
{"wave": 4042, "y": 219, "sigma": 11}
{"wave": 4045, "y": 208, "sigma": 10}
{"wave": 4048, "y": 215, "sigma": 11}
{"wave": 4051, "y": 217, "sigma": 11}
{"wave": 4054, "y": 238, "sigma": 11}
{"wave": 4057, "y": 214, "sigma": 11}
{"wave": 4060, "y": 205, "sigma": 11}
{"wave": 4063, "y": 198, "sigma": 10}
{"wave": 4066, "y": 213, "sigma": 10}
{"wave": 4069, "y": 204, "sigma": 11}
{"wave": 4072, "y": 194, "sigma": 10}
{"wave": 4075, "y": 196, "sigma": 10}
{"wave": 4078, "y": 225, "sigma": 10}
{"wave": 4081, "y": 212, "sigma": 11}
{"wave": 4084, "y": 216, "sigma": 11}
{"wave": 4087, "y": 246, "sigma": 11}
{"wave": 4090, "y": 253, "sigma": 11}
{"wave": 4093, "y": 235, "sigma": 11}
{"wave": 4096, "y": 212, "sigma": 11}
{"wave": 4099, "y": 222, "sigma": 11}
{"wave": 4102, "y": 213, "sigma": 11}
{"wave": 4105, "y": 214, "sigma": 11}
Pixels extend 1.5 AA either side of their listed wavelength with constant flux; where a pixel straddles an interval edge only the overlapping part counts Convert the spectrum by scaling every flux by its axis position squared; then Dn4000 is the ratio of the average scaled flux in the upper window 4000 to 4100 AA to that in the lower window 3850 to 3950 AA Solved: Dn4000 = 1.9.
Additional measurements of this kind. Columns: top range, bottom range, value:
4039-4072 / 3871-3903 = 1.80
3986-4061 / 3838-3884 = 2.08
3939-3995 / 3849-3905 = 1.24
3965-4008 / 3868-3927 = 1.34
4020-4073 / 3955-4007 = 1.39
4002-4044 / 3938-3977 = 1.85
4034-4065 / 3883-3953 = 1.79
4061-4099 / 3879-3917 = 1.71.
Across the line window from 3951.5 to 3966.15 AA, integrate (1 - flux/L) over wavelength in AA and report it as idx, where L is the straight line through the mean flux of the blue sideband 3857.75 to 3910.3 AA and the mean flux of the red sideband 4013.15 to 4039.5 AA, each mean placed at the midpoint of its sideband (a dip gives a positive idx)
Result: 3.9 AA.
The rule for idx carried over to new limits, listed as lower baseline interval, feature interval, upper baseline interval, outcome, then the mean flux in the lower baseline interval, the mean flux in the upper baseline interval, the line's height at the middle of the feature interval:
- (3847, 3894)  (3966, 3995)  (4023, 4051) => 4.9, 119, 223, 188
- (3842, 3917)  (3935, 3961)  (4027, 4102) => 4.6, 128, 219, 161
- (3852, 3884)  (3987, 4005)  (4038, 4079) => -2.5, 117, 212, 181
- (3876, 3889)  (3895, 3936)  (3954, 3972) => -4.7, 117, 112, 115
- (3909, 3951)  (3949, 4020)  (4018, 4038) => 3.6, 121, 230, 182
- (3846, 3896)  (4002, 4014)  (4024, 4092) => -1.7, 120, 219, 193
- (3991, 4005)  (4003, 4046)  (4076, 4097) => -2.2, 209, 228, 215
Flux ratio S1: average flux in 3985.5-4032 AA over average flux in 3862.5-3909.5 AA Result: 1.7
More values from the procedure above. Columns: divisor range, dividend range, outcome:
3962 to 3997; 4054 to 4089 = 1.40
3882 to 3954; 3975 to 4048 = 1.65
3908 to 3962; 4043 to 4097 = 1.70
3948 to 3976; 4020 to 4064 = 1.77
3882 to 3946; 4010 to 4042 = 1.83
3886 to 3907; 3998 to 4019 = 1.56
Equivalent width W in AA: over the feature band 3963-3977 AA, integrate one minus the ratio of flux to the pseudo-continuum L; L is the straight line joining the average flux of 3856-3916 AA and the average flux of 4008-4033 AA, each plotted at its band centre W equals 6.65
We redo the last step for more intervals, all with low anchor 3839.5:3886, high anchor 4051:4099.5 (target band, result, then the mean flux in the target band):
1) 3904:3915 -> -0.9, 149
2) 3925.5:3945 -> 8.1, 87.7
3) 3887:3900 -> -1.1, 141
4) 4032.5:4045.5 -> -1.2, 219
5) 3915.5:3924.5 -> -0.1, 144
